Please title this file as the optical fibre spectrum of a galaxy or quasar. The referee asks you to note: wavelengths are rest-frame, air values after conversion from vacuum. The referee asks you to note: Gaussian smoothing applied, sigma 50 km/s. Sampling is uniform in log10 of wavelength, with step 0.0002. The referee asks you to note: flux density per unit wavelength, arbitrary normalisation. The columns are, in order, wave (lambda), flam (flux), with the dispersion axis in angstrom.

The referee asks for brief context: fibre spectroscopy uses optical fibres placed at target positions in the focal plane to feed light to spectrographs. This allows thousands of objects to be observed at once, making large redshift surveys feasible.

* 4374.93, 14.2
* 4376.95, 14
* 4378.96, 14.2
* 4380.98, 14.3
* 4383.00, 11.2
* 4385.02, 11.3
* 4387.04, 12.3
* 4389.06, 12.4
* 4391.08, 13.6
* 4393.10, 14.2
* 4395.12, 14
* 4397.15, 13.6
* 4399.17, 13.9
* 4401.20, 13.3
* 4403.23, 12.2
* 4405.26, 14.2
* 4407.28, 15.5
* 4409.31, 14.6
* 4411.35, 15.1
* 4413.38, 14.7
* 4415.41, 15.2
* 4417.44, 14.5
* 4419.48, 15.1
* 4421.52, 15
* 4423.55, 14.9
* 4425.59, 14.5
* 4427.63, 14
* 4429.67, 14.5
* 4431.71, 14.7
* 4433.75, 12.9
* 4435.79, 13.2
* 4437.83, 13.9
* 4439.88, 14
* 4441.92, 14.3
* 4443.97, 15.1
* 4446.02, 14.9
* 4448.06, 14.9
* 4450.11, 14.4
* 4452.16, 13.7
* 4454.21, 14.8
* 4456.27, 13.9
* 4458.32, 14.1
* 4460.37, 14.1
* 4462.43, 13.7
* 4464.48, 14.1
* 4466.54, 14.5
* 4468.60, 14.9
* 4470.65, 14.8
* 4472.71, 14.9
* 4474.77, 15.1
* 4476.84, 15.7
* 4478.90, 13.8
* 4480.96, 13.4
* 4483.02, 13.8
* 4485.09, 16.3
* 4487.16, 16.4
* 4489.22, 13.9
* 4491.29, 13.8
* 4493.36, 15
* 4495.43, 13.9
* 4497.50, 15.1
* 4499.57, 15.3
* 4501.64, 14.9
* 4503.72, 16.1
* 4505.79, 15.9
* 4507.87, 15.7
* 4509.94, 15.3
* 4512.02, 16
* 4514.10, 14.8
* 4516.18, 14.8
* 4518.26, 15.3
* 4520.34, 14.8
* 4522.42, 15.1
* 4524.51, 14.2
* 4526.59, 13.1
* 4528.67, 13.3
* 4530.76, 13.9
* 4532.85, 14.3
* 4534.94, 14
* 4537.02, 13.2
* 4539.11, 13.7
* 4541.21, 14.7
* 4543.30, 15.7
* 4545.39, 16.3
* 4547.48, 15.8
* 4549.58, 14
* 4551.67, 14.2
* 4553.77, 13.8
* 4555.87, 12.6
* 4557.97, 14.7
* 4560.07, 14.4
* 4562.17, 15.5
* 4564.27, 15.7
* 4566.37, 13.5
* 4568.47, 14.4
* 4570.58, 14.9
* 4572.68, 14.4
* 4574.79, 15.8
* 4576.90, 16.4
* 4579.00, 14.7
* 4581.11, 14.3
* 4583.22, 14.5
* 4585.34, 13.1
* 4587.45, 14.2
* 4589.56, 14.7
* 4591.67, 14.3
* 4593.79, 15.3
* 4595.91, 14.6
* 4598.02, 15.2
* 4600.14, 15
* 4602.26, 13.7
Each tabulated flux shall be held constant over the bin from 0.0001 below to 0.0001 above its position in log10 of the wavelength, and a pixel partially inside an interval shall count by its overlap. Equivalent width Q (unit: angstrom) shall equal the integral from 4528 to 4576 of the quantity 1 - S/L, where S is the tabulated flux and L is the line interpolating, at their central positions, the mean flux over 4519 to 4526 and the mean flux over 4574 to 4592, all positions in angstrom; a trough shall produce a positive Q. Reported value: 0.5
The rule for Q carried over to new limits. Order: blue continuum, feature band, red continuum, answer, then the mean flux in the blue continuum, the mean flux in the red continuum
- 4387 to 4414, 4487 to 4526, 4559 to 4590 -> -1.73 angstrom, 13.9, 14.7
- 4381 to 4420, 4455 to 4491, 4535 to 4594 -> -1.10 angstrom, 13.7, 14.6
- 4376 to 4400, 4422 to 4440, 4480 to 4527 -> -0.29 angstrom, 13.2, 14.9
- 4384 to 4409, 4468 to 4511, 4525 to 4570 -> -3.00 angstrom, 13.4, 14.3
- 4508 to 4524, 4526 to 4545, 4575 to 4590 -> 1.15 angstrom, 15.2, 14.6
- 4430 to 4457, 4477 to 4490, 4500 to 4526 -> 0.09 angstrom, 14.2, 15.2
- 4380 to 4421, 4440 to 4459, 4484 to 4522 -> 0.01 angstrom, 13.8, 15.2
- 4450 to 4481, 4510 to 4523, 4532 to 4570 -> -0.63 angstrom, 14.4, 14.5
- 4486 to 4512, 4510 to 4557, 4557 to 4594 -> 1.55 angstrom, 15.2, 14.7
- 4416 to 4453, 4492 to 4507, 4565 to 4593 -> -0.71 angstrom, 14.4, 14.6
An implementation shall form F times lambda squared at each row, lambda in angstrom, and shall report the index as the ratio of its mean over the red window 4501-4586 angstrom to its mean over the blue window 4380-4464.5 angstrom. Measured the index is 1.10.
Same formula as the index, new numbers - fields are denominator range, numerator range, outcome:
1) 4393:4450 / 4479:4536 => 1.07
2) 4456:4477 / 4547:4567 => 1.03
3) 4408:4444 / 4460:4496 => 1.03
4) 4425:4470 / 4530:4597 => 1.08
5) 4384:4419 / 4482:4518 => 1.14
